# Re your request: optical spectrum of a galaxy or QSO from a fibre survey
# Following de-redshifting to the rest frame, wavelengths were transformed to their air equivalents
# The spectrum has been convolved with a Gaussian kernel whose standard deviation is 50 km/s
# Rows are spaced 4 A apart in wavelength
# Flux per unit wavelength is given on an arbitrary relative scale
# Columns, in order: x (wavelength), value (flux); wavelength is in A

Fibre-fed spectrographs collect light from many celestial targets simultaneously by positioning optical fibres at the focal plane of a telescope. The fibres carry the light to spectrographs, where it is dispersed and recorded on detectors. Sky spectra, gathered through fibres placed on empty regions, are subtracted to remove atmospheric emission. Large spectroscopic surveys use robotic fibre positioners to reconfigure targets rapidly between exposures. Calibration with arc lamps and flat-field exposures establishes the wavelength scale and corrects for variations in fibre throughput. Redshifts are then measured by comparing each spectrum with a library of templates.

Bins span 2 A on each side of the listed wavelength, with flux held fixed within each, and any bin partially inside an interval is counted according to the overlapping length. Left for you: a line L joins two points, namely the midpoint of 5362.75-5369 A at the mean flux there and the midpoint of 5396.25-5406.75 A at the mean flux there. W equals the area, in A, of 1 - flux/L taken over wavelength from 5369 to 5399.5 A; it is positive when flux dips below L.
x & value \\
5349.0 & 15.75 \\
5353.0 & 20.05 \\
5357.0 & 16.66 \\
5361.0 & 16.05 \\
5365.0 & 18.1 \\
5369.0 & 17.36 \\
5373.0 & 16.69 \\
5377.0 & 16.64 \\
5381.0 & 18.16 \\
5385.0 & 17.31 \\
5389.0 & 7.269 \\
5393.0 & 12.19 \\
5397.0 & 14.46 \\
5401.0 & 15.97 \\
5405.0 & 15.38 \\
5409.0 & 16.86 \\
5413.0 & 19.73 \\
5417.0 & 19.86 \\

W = 3.2 A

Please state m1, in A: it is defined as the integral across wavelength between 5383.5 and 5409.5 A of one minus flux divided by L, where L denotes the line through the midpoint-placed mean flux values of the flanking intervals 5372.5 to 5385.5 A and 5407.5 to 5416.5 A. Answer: 5.8 A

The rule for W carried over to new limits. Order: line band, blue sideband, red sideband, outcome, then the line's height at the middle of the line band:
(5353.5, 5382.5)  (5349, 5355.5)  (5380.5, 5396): -1.9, 16.2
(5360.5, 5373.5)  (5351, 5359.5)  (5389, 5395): -1.2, 15.8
